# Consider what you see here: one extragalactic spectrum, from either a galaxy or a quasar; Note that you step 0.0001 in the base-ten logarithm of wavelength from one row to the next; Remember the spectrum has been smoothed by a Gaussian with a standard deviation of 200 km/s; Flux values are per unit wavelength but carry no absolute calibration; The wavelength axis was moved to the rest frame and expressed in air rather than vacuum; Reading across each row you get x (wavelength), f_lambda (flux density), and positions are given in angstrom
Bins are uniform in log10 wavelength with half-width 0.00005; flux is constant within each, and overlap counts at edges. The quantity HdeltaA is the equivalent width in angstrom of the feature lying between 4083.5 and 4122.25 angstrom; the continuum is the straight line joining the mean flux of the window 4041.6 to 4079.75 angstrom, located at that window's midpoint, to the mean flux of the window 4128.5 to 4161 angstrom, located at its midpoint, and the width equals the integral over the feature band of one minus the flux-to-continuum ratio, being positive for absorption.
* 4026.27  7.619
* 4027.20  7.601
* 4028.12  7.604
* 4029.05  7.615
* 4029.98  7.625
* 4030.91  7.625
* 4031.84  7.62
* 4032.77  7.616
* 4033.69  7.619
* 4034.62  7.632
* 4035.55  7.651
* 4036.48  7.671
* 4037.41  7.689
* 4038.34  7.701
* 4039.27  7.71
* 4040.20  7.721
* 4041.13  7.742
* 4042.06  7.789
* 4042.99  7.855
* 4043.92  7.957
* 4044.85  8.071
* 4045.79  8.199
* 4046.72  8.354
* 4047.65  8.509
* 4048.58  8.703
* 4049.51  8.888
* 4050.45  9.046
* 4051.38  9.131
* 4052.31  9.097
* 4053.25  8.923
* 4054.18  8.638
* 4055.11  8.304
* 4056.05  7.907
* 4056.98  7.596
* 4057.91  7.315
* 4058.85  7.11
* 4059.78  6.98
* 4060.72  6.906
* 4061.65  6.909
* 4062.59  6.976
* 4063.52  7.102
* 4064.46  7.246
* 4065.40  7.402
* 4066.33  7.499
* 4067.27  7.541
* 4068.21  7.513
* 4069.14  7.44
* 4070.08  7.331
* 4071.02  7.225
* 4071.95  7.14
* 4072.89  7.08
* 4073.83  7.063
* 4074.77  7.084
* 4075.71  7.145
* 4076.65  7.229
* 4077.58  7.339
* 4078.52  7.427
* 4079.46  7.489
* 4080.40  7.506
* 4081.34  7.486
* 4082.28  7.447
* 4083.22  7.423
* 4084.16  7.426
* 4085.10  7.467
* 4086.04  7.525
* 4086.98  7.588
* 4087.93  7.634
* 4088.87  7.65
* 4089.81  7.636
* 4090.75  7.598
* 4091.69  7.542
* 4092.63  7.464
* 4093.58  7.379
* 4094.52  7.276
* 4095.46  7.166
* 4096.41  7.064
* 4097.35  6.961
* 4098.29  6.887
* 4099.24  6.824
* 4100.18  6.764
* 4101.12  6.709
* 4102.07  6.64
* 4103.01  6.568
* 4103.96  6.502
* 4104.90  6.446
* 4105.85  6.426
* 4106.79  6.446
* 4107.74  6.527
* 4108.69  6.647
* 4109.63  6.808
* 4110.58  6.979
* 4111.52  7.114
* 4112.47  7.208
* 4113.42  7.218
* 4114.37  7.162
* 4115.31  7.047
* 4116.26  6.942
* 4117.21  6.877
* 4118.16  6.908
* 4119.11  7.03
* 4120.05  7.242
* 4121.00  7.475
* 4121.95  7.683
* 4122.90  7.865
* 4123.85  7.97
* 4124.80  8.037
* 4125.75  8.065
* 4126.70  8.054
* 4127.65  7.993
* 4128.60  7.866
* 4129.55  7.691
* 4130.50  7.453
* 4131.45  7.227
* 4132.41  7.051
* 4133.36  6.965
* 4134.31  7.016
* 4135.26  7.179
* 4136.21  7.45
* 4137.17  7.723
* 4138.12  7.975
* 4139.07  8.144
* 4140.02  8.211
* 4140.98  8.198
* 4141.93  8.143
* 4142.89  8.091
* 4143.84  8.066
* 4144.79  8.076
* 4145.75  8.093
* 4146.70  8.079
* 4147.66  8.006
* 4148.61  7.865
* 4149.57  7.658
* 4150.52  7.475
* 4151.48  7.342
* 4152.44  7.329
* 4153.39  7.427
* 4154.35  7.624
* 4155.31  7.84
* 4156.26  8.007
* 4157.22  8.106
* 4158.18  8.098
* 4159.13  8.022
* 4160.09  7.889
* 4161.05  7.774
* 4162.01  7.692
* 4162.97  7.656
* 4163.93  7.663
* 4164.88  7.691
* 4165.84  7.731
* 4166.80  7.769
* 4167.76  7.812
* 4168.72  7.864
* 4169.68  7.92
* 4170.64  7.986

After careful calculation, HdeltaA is 3.25 angstrom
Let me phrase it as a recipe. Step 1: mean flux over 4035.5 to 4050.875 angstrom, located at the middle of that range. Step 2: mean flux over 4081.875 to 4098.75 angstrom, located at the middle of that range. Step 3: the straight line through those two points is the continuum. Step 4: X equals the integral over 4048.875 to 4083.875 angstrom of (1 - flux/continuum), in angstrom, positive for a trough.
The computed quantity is 0.7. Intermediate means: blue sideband 8.08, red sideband 7.4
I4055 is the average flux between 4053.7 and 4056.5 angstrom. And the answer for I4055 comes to 8.29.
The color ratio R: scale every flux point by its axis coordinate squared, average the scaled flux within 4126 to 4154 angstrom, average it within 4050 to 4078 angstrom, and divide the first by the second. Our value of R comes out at 1.06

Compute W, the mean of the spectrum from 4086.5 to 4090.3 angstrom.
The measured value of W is 7.62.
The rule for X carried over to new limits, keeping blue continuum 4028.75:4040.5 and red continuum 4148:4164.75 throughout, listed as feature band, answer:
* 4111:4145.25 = 0.67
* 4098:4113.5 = 1.95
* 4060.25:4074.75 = 0.86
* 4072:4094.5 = 0.81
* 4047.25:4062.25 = -0.87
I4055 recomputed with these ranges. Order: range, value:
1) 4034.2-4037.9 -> 7.66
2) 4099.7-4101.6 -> 6.75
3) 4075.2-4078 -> 7.25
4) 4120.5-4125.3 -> 7.8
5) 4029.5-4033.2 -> 7.61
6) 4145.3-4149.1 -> 8.01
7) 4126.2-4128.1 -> 8.03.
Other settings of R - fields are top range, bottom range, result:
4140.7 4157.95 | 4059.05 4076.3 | 1.14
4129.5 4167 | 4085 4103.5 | 1.10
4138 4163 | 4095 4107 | 1.20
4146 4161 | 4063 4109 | 1.12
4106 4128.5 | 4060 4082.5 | 1.02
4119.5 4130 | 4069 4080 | 1.11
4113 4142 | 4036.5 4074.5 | 1.00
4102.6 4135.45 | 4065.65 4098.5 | 0.99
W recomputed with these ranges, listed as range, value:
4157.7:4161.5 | 7.95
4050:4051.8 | 9.1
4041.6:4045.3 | 7.92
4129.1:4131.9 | 7.46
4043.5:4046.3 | 8.07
